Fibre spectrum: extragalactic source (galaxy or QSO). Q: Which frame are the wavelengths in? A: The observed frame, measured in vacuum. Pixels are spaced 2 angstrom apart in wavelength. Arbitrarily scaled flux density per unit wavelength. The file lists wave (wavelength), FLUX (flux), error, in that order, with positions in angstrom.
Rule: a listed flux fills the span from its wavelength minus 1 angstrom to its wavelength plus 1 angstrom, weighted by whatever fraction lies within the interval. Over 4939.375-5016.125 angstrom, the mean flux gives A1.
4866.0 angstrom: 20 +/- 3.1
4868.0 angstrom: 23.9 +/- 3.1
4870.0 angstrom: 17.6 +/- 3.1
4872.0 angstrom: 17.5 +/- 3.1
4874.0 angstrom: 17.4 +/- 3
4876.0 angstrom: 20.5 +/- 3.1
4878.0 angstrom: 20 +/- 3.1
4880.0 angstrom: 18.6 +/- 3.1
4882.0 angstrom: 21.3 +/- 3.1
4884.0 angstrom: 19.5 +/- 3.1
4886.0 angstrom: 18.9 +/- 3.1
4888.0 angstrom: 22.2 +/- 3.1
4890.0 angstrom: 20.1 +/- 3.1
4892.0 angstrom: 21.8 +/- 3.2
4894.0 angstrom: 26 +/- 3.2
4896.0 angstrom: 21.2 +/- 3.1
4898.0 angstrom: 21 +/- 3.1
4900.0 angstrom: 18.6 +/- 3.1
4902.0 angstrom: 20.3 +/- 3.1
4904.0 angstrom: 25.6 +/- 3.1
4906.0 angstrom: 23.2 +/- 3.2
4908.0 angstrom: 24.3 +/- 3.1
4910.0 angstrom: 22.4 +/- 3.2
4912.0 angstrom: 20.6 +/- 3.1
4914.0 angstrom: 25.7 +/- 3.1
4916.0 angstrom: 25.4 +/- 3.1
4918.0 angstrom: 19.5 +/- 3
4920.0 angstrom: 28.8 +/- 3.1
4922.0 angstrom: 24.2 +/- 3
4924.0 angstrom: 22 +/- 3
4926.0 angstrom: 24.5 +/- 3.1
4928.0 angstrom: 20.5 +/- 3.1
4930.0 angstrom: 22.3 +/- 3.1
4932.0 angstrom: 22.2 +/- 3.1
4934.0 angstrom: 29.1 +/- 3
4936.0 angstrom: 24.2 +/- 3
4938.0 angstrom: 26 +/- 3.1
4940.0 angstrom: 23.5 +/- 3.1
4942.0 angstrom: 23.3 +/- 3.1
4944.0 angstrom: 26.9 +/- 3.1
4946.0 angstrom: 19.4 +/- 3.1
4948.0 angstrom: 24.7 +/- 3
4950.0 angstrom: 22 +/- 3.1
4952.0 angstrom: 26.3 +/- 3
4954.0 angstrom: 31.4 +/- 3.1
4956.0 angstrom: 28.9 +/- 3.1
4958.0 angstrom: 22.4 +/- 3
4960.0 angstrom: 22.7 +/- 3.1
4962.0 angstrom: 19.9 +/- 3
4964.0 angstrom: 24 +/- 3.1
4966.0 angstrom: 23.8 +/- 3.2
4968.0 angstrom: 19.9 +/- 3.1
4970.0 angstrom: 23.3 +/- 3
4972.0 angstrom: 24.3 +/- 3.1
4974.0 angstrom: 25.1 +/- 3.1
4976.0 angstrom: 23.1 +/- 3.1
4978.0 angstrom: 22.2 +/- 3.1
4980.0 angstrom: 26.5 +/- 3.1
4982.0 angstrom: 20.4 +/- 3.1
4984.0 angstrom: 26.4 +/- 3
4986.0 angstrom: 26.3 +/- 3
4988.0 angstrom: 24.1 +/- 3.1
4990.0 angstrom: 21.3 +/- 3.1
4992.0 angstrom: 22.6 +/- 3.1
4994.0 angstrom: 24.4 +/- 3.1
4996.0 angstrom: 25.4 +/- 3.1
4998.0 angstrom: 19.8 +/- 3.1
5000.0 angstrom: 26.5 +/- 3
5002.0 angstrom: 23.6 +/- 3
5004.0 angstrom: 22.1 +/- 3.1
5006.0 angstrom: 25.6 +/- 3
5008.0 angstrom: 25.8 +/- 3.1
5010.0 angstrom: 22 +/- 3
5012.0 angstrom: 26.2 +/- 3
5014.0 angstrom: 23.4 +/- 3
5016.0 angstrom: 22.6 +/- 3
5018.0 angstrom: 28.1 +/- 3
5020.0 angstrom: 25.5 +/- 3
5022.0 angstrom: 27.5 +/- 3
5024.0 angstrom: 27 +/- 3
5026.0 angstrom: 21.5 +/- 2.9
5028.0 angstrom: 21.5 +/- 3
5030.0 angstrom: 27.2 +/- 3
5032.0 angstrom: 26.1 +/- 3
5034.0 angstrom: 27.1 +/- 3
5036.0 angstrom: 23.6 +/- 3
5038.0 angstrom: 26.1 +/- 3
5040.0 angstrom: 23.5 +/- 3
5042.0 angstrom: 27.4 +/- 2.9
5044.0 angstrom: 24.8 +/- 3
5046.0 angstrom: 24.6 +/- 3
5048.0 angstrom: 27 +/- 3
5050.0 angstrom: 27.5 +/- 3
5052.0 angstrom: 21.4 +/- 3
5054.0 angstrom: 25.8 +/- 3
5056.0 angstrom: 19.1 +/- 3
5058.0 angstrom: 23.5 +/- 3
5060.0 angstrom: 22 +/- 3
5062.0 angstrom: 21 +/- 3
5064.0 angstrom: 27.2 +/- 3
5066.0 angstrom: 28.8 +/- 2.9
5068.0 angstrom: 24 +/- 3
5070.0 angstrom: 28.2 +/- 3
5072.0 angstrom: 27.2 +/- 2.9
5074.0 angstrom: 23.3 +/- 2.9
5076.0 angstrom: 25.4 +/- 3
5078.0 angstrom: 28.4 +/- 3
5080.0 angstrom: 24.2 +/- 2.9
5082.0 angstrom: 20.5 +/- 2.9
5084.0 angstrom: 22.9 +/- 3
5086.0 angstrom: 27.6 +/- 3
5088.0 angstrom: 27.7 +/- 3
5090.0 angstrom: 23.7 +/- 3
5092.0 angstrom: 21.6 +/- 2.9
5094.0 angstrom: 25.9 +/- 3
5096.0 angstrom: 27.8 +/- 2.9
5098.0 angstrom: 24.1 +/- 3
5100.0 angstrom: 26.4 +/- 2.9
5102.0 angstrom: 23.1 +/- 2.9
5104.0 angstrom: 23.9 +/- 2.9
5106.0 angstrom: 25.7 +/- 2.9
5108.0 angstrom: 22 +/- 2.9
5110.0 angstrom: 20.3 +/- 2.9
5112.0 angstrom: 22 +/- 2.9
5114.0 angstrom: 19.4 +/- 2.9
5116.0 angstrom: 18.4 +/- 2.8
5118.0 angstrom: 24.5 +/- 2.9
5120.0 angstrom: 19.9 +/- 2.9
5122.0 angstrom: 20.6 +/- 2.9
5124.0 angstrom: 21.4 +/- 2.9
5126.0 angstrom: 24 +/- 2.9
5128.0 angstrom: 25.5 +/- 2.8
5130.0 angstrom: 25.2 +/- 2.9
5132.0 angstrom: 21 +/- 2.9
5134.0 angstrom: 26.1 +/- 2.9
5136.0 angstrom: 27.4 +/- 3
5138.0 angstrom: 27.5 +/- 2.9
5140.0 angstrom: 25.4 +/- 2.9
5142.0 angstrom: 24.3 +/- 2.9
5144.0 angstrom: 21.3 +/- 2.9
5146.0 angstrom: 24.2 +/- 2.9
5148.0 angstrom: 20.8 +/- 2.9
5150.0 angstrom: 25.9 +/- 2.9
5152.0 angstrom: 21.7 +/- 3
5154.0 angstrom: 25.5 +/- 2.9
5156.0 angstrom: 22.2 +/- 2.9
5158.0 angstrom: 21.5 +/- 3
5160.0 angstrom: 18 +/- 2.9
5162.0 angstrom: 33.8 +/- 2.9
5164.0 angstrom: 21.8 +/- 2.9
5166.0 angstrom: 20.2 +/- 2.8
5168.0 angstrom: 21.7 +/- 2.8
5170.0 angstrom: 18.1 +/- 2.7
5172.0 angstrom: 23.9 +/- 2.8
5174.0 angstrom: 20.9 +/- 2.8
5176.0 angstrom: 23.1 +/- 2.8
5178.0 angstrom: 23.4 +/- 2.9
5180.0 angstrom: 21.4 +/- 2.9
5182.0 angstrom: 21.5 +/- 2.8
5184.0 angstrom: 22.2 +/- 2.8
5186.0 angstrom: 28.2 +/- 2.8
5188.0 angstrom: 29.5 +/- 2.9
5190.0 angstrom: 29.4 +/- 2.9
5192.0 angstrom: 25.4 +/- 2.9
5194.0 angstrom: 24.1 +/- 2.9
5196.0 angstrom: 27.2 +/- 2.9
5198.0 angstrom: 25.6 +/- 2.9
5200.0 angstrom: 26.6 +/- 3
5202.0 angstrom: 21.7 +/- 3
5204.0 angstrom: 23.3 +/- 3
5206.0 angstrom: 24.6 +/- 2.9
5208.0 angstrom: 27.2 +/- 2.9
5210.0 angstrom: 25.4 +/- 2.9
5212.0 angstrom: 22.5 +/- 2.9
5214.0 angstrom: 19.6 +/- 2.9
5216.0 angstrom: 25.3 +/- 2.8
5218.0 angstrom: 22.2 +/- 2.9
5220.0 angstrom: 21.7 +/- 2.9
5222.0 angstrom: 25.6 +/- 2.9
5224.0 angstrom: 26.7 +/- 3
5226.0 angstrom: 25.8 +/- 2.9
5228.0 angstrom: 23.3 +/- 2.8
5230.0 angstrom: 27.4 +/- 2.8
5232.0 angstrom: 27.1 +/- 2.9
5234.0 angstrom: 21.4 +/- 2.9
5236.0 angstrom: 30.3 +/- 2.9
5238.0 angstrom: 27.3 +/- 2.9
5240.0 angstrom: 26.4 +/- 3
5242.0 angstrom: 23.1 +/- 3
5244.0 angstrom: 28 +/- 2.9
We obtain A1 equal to 23.9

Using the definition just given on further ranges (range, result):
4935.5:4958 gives 25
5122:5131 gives 23.6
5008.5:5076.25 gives 24.9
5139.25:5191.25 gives 23.5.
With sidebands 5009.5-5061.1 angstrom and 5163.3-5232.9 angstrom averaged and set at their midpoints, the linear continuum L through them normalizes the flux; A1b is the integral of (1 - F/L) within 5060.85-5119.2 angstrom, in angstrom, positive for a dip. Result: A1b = 0.51 angstrom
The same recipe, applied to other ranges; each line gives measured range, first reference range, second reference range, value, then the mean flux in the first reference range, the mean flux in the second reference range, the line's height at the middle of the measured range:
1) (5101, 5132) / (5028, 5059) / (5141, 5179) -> 1.6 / 24.9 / 22.8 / 23.5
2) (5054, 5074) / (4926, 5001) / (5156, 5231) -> -0.5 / 23.9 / 24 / 24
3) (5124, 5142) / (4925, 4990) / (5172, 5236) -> -0.4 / 24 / 24.6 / 24.4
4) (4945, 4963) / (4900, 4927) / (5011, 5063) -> -0.3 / 23.4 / 24.7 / 23.8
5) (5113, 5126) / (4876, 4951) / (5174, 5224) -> 1.6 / 22.7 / 24.4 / 23.9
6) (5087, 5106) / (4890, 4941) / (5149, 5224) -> -1.0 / 23.3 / 23.9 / 23.7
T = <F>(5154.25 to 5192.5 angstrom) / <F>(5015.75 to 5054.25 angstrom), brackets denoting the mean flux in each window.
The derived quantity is 0.93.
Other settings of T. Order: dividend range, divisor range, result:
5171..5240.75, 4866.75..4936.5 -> 1.13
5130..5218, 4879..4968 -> 1.04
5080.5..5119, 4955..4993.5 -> 1.00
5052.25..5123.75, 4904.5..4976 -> 1.00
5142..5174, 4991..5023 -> 0.93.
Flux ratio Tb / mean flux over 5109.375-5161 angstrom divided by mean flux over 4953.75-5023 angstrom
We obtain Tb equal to 0.95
